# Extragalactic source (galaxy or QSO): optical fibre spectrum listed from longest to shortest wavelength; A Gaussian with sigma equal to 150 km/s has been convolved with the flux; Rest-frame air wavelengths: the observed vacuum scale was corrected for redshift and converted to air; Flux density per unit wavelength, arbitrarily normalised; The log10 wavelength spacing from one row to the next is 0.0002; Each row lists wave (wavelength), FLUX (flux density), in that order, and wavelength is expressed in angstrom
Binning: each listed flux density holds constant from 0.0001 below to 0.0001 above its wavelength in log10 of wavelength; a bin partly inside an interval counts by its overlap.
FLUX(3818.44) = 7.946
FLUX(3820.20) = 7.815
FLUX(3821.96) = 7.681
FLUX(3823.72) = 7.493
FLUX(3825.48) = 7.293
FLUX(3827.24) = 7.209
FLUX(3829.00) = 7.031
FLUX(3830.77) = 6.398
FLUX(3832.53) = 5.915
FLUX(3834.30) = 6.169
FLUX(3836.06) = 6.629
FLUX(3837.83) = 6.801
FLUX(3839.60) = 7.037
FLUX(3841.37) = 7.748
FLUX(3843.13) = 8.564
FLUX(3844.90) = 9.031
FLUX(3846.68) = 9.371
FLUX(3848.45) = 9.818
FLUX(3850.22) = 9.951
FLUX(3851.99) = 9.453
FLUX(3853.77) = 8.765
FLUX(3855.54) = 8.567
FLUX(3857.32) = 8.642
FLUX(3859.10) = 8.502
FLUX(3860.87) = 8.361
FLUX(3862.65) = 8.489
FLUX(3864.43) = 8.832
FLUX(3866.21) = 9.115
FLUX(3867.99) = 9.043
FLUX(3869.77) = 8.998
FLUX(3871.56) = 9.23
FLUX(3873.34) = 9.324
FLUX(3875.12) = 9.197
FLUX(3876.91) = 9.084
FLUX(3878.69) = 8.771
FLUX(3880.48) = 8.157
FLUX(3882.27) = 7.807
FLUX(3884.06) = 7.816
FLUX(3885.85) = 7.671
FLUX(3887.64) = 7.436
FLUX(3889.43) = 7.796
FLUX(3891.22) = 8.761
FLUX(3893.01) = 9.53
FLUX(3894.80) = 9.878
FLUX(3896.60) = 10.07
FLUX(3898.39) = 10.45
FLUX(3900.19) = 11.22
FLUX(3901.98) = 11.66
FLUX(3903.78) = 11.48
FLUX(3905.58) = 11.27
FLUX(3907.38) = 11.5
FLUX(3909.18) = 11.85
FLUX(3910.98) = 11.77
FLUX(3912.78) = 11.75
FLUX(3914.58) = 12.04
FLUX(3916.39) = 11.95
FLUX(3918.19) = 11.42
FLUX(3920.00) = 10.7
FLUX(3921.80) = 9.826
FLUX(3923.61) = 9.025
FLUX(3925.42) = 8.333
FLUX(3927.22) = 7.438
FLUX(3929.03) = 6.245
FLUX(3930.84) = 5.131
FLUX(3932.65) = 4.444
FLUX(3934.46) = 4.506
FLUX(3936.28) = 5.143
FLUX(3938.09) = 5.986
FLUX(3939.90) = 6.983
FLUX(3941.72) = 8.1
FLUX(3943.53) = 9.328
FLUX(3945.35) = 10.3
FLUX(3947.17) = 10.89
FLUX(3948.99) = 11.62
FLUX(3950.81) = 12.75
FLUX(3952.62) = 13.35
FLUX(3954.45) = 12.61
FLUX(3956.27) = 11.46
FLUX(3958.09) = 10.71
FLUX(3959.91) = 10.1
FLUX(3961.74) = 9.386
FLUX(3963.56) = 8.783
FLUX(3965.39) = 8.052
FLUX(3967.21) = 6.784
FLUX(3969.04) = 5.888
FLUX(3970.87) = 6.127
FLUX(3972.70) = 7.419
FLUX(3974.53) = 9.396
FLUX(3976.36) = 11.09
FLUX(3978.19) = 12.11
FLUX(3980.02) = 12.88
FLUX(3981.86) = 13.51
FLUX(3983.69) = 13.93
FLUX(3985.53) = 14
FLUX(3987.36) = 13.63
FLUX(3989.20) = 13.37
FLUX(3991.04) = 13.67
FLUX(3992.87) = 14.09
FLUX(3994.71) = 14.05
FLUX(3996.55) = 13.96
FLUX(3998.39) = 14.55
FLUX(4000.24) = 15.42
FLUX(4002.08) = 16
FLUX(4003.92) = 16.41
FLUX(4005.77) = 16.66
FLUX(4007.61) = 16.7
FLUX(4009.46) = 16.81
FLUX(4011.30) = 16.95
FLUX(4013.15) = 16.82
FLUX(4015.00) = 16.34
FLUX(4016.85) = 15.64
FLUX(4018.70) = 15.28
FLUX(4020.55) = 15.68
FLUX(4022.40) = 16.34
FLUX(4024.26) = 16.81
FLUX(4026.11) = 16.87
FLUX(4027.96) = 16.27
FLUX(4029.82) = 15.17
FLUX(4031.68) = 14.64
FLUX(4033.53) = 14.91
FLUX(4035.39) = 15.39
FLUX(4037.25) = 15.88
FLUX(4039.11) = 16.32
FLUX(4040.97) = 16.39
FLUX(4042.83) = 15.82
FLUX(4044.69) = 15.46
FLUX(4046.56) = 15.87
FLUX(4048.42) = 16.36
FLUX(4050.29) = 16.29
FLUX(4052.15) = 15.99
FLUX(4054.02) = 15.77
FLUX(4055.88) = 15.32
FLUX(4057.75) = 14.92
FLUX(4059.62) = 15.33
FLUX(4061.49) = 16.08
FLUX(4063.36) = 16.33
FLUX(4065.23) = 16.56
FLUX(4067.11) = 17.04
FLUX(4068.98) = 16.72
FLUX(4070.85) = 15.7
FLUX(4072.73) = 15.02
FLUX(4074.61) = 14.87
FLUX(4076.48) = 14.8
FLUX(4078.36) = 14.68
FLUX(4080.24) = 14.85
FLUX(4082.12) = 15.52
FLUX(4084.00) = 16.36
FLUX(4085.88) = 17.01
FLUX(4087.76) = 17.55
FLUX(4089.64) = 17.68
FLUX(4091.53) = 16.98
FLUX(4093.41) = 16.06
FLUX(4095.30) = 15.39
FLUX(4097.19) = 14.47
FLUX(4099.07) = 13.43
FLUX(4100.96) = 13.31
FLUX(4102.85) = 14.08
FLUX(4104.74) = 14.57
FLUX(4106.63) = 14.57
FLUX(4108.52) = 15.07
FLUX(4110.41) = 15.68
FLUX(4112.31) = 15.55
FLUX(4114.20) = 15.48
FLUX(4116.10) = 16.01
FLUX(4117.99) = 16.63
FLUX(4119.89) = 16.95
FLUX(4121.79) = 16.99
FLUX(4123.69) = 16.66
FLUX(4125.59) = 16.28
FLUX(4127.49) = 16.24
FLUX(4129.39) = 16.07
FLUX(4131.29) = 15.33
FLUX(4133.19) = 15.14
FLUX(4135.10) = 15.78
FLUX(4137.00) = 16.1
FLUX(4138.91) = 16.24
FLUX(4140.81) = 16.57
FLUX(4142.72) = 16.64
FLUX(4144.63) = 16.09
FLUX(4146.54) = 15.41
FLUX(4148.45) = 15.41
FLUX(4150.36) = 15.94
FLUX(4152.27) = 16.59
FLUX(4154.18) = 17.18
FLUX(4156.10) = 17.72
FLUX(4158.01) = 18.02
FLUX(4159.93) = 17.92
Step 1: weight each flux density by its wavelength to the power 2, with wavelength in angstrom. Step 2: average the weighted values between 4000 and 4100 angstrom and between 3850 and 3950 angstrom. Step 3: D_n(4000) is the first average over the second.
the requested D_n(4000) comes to 1.89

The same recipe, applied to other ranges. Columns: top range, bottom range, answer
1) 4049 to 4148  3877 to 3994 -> 1.73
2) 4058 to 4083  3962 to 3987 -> 1.63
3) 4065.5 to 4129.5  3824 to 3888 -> 2.16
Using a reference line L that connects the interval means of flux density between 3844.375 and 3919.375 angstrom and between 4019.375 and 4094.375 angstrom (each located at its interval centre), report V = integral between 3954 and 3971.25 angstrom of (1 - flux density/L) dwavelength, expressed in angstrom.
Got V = 4.85 angstrom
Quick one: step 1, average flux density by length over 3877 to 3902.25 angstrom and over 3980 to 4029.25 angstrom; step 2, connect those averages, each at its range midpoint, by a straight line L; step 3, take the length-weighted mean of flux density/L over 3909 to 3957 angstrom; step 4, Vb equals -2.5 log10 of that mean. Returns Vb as 0.204 mag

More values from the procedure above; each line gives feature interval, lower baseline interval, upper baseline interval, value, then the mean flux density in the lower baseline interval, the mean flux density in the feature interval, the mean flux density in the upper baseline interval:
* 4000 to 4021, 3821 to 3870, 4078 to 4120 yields -0.25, 8.1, 16.3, 15.5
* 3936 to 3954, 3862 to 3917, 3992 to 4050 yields 0.27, 9.74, 9.68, 15.8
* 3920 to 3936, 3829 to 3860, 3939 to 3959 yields 0.40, 8.05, 7.02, 10.7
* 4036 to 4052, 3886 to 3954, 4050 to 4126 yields -0.14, 9.51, 16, 15.7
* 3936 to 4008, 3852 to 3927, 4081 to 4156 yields 0.05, 9.59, 11.5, 15.9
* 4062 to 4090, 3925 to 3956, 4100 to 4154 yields -0.16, 8.49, 16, 15.8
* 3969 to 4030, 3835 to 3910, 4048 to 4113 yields -0.09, 9.08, 14.2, 15.6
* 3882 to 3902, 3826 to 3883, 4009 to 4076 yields 0.09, 8.31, 9.11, 15.9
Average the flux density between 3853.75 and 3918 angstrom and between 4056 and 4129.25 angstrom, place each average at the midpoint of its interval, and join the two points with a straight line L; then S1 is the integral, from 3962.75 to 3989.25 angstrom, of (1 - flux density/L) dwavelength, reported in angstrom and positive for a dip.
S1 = 4.2 angstrom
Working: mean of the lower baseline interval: 9.61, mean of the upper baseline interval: 15.7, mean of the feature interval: 10.4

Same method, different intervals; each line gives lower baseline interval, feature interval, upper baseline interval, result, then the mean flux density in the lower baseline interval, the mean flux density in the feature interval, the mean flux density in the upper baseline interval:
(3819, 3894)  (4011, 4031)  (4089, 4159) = -5.0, 8.23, 16.1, 15.9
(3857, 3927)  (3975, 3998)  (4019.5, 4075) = 0.2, 9.65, 13.3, 15.9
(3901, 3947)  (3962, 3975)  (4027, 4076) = 4.5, 9.15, 7.52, 15.8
